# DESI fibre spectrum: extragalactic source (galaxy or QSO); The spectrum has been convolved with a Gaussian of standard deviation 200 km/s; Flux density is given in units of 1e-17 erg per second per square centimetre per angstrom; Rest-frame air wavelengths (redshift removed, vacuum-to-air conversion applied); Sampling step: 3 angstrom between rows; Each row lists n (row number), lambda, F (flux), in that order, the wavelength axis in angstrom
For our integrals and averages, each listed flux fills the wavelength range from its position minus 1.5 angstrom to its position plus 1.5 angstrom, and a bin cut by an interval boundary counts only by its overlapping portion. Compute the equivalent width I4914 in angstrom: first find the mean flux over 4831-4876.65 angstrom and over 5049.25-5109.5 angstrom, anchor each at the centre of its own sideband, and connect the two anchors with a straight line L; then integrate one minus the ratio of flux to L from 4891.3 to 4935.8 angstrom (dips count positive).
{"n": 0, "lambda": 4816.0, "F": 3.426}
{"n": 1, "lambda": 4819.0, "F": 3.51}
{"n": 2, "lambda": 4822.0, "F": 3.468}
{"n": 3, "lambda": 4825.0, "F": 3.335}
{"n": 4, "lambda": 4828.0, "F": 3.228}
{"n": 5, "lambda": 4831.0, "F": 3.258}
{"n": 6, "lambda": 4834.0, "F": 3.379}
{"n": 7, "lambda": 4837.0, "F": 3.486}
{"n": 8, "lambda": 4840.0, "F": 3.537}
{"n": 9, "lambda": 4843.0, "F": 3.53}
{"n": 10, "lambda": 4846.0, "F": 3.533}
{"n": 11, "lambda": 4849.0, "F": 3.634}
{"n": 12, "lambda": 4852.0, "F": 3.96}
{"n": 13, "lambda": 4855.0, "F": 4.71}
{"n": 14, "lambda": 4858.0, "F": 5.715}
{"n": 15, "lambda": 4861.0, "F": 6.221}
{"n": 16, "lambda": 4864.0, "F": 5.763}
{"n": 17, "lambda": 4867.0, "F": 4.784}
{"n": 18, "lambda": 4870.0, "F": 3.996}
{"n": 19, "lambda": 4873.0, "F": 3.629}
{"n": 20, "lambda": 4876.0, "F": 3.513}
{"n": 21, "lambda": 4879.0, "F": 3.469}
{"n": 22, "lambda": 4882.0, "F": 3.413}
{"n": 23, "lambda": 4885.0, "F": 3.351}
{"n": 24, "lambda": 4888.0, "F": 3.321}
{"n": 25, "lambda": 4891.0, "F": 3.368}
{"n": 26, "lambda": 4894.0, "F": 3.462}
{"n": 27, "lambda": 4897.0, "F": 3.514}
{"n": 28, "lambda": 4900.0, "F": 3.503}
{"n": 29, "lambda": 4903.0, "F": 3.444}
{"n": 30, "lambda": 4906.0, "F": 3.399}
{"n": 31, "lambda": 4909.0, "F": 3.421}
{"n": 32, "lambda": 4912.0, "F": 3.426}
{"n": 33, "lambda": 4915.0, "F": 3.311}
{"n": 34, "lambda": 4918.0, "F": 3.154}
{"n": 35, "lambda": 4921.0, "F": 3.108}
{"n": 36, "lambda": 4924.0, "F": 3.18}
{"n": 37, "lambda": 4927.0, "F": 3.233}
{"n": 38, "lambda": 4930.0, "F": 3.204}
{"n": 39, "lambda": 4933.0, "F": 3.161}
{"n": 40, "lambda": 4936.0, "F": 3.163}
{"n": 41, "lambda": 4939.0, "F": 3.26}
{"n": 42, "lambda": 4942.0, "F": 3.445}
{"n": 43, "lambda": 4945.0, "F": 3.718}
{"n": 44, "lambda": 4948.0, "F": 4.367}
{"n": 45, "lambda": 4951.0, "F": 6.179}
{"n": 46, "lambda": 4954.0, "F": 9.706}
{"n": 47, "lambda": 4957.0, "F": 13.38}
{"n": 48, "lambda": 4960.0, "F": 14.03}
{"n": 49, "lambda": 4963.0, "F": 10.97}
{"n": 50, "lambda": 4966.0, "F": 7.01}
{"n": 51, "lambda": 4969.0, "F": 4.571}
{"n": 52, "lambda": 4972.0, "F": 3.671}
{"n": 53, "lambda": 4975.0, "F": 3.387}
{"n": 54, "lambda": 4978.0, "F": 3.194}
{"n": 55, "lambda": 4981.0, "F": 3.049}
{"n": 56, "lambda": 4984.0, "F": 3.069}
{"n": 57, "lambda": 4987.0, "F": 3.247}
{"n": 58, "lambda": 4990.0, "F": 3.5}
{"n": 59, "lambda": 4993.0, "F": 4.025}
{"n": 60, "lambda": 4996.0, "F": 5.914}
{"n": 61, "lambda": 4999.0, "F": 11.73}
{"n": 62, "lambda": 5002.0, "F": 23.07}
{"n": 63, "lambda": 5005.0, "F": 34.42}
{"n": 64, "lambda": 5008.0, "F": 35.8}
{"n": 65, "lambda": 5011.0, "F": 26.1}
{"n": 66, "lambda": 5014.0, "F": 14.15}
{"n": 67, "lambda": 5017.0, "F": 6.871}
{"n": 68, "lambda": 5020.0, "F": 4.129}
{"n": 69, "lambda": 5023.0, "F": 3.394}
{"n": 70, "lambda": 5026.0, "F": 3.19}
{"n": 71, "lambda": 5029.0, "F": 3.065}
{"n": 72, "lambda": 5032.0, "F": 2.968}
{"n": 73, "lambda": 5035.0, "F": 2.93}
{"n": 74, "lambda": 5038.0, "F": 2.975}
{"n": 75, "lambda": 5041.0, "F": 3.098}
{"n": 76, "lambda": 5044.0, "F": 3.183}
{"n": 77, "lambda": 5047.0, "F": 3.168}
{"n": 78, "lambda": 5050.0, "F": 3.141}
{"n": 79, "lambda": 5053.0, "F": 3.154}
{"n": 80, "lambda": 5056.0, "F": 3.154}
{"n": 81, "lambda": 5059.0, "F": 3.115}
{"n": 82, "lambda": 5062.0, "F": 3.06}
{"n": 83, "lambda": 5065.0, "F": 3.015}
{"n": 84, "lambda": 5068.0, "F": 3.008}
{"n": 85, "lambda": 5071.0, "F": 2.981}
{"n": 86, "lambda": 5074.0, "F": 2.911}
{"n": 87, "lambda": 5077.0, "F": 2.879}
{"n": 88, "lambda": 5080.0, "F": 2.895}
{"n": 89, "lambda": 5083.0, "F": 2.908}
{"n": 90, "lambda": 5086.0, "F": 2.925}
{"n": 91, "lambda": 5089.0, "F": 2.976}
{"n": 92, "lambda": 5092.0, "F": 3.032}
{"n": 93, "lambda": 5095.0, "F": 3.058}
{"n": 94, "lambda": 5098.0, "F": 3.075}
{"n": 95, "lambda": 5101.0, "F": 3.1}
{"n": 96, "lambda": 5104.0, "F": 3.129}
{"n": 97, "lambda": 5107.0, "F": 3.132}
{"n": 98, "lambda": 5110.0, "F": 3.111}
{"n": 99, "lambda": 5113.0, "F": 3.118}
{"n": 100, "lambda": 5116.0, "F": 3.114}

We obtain 6.6 angstrom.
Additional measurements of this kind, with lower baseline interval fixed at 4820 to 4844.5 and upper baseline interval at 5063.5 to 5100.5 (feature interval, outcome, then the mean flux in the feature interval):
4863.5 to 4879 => -3.8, 4.16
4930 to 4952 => -4.0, 3.8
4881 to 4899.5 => -0.6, 3.41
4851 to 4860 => -4.2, 4.92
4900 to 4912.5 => -0.6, 3.43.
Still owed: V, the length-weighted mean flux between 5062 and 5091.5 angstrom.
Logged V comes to 2.95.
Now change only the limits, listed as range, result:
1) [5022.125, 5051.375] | 3.11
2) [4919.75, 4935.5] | 3.18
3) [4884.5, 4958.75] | 4.2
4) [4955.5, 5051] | 8.48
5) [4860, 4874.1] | 4.87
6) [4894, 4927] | 3.35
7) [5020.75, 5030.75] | 3.28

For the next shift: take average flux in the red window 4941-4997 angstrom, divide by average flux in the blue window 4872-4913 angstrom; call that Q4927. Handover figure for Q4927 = 1.69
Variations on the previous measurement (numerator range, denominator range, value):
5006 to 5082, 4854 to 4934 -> 1.62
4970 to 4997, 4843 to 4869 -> 0.78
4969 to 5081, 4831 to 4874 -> 1.59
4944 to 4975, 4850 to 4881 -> 1.68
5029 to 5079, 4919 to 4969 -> 0.52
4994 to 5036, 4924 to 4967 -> 2.04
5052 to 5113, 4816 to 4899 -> 0.79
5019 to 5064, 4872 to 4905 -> 0.92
